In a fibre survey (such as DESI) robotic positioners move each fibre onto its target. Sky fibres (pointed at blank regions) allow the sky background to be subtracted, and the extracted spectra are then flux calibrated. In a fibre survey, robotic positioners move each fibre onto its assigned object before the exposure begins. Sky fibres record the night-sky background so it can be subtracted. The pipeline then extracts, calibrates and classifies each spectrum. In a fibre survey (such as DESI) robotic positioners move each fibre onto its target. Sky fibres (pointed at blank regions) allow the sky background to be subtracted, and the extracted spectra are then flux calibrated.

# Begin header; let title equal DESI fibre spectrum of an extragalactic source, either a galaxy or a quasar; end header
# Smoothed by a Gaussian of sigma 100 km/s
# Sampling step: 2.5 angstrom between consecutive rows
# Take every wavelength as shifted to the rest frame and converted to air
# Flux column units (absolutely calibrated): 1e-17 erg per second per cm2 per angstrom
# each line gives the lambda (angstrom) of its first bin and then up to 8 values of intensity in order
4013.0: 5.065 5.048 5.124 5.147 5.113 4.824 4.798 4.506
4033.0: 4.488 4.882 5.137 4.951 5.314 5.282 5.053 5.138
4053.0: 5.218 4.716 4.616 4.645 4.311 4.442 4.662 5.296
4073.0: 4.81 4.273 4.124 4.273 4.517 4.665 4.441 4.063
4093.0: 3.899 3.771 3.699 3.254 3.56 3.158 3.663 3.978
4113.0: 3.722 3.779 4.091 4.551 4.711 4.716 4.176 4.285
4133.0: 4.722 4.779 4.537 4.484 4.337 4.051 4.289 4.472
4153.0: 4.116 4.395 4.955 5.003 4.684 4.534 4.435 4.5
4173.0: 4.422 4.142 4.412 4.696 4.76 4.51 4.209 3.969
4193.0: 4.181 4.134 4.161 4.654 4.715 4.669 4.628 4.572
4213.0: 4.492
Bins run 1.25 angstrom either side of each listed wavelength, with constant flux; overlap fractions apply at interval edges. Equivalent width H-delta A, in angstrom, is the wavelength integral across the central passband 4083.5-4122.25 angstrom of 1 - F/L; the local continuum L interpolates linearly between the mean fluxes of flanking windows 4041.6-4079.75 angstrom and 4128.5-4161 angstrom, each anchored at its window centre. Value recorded 6.0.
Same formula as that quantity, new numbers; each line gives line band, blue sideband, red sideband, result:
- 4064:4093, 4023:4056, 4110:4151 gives 1.3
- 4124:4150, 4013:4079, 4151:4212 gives 0.9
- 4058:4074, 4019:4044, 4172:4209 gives 0.4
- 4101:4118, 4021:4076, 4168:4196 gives 3.6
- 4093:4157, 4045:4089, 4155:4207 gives 6.3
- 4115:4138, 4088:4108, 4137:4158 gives -2.1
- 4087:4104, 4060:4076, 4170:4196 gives 2.9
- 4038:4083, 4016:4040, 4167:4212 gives 0.3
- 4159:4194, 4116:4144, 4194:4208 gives 0.1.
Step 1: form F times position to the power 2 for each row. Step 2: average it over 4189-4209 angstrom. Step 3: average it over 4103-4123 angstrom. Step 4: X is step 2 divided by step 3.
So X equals 1.18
